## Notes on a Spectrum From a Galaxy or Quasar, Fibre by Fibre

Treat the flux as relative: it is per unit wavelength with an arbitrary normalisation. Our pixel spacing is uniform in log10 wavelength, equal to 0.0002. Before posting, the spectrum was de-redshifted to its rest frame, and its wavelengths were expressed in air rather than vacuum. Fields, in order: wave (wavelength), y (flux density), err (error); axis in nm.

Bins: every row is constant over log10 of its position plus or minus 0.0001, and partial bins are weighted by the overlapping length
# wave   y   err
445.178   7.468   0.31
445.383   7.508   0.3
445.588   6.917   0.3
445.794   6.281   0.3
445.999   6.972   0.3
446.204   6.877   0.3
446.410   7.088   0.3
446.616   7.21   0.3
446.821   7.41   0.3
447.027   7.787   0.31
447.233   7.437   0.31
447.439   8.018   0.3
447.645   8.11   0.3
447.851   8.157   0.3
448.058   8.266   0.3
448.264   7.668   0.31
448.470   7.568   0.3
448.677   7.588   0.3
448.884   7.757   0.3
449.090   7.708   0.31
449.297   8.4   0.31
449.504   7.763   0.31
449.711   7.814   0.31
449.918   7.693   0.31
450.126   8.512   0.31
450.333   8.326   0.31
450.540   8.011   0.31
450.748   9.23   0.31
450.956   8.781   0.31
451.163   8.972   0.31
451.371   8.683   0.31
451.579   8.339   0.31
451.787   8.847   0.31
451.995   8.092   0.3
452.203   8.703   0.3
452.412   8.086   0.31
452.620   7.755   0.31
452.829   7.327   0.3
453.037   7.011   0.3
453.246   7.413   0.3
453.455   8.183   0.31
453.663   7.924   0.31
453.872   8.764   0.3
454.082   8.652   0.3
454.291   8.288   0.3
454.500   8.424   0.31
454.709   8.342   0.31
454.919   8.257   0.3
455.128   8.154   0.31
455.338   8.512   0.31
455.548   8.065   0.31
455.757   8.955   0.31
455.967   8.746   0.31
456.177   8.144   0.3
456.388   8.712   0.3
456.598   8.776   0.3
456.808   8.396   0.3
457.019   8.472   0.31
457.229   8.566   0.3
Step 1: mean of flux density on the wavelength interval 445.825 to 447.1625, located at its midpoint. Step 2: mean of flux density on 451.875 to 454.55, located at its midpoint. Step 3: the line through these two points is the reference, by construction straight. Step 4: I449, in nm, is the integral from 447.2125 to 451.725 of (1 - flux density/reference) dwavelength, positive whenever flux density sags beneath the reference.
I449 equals -0.35 nm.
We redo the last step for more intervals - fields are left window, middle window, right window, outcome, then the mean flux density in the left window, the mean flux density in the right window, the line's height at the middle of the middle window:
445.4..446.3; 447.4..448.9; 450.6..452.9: -0.09 nm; 6.83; 8.44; 7.46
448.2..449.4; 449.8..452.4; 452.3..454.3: -0.21 nm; 7.79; 7.92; 7.86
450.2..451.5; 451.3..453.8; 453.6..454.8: 0.15 nm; 8.66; 8.41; 8.54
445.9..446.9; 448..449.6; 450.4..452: 0.01 nm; 7.11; 8.65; 7.88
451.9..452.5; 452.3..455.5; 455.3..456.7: 0.13 nm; 8.3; 8.56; 8.41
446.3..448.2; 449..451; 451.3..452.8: -0.04 nm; 7.72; 8.3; 8.05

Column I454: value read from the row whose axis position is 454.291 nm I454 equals 8.288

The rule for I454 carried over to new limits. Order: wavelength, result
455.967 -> 8.746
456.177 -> 8.144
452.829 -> 7.327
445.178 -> 7.468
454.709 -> 8.342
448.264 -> 7.668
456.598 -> 8.776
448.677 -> 7.588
